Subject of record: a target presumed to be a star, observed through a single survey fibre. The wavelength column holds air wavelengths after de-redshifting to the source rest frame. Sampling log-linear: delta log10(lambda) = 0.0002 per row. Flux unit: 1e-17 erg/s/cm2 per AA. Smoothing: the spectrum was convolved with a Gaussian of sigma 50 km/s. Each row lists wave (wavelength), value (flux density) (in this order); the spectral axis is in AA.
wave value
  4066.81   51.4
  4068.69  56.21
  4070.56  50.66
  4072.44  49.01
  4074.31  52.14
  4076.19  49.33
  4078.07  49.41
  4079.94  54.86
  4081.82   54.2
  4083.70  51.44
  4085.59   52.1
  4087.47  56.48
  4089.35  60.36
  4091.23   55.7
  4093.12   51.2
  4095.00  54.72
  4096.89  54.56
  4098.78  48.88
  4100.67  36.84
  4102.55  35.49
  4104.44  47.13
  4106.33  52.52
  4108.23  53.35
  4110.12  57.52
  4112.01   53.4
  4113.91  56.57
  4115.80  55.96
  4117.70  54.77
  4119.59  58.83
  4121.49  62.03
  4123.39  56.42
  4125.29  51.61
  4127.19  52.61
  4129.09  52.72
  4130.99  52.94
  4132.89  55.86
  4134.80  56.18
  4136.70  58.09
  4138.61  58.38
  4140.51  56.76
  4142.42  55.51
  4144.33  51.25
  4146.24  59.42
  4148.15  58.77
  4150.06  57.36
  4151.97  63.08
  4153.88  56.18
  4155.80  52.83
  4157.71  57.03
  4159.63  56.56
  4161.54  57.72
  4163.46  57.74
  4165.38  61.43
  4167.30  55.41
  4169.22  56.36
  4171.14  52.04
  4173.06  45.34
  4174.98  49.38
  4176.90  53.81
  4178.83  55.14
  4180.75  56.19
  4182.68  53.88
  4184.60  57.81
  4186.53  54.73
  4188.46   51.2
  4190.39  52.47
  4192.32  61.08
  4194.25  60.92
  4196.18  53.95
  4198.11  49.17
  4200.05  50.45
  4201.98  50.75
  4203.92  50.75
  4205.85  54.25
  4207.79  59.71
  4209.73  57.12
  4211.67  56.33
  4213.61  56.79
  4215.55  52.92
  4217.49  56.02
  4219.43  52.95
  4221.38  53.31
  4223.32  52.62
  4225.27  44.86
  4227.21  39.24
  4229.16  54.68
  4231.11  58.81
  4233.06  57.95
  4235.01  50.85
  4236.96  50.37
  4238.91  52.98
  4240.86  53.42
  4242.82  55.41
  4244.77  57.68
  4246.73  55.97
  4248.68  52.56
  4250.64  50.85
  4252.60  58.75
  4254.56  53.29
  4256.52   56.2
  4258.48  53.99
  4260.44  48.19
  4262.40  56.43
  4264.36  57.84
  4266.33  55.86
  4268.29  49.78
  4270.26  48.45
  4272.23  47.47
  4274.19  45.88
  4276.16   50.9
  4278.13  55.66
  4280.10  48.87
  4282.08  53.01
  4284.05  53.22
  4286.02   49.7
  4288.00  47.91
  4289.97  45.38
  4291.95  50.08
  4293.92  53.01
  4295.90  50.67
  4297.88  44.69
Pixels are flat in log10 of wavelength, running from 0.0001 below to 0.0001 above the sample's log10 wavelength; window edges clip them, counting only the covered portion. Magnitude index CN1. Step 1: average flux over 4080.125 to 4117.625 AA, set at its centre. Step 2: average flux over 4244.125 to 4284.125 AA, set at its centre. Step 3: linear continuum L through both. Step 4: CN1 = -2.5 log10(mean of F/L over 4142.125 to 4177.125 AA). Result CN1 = -0.066 mag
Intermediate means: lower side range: 52.1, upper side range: 52.8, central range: 55.7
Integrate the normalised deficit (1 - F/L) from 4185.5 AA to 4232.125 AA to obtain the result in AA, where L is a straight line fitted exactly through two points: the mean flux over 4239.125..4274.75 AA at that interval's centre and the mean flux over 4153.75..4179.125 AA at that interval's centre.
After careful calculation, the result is 0.4 AA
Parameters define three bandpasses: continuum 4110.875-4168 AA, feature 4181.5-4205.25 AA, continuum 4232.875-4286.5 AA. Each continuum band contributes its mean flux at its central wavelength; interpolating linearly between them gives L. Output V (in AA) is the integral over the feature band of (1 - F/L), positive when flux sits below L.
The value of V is 0.4 AA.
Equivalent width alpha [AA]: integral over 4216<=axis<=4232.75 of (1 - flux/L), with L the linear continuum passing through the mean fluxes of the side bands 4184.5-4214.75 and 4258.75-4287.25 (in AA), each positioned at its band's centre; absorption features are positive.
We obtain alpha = 0.6 AA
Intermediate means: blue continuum 54.7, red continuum 51.5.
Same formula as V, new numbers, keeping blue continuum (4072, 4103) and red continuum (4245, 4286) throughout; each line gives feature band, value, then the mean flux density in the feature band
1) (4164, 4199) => -1.68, 54.5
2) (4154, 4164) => -0.86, 56.3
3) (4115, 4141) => -2.19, 55.9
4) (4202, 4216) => -0.79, 55.2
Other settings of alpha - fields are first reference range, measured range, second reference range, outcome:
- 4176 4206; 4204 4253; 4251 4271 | 0.23 AA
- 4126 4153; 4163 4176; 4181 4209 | 0.35 AA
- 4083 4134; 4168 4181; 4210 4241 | 0.11 AA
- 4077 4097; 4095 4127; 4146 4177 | 1.36 AA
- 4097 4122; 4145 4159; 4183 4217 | -1.19 AA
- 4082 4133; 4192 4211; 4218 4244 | -0.80 AA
